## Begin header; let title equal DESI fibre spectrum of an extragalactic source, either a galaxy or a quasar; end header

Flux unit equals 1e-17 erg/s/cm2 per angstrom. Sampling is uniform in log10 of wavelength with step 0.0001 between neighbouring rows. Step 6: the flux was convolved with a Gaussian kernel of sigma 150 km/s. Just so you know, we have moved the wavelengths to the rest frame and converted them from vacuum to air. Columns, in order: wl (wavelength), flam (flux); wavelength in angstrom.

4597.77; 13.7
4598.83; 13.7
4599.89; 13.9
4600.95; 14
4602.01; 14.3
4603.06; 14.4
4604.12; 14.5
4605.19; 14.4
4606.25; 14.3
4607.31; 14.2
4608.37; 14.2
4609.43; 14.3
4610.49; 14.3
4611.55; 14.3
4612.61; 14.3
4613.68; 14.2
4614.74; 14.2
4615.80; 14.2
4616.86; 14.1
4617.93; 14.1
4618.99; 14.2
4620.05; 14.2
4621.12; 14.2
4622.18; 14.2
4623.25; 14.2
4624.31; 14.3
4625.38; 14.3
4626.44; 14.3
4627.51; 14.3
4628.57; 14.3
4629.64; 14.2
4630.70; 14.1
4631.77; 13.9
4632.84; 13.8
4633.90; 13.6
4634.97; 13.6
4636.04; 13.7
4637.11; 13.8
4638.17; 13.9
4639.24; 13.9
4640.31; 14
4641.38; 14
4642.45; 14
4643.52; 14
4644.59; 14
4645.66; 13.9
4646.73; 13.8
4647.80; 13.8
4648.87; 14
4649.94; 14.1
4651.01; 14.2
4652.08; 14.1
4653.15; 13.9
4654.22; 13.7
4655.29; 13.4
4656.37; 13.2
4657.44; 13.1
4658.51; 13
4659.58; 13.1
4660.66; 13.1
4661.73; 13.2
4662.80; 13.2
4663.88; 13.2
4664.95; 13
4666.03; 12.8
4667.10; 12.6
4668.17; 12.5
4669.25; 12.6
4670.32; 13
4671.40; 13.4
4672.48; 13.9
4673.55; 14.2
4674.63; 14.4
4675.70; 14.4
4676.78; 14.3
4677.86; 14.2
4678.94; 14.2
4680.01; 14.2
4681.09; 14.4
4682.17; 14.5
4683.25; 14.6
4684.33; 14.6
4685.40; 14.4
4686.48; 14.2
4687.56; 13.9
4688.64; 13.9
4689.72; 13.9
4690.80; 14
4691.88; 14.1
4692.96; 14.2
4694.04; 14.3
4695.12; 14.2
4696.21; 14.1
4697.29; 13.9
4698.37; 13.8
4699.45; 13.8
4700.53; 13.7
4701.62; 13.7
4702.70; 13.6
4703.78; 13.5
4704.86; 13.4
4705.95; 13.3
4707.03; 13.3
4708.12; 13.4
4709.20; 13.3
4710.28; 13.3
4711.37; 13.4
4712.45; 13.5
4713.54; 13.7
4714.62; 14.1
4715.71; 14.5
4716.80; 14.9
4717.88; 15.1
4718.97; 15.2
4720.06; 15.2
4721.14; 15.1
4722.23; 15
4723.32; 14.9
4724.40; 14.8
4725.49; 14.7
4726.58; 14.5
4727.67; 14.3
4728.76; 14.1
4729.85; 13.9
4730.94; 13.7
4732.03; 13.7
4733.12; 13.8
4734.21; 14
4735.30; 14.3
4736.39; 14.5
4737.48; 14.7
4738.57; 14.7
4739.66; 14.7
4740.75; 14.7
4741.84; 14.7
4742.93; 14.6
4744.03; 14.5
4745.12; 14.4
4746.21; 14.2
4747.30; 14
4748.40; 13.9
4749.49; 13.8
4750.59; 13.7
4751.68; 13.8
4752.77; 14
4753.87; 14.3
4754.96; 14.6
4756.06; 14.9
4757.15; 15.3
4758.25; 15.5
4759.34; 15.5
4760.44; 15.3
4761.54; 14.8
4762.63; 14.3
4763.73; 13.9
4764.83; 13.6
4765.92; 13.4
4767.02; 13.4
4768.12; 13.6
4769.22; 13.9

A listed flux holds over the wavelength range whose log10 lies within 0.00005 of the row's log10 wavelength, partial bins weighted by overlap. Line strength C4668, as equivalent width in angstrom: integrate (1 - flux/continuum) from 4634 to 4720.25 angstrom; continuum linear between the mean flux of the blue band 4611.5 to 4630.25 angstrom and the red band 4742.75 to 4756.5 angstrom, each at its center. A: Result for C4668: 2.4 angstrom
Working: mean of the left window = 14.2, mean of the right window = 14.2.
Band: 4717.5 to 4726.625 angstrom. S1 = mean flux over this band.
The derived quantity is 15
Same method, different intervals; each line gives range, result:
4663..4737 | 14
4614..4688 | 13.9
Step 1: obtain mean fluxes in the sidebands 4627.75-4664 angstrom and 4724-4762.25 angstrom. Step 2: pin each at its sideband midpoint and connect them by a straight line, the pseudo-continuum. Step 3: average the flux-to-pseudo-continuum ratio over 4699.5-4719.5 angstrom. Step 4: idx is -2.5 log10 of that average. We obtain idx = 0.03 mag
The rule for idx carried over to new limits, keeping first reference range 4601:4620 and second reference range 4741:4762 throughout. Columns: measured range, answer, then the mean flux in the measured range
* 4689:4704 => 0.038 mag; 13.9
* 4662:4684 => 0.054 mag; 13.7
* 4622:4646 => 0.023 mag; 14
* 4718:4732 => -0.009 mag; 14.6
